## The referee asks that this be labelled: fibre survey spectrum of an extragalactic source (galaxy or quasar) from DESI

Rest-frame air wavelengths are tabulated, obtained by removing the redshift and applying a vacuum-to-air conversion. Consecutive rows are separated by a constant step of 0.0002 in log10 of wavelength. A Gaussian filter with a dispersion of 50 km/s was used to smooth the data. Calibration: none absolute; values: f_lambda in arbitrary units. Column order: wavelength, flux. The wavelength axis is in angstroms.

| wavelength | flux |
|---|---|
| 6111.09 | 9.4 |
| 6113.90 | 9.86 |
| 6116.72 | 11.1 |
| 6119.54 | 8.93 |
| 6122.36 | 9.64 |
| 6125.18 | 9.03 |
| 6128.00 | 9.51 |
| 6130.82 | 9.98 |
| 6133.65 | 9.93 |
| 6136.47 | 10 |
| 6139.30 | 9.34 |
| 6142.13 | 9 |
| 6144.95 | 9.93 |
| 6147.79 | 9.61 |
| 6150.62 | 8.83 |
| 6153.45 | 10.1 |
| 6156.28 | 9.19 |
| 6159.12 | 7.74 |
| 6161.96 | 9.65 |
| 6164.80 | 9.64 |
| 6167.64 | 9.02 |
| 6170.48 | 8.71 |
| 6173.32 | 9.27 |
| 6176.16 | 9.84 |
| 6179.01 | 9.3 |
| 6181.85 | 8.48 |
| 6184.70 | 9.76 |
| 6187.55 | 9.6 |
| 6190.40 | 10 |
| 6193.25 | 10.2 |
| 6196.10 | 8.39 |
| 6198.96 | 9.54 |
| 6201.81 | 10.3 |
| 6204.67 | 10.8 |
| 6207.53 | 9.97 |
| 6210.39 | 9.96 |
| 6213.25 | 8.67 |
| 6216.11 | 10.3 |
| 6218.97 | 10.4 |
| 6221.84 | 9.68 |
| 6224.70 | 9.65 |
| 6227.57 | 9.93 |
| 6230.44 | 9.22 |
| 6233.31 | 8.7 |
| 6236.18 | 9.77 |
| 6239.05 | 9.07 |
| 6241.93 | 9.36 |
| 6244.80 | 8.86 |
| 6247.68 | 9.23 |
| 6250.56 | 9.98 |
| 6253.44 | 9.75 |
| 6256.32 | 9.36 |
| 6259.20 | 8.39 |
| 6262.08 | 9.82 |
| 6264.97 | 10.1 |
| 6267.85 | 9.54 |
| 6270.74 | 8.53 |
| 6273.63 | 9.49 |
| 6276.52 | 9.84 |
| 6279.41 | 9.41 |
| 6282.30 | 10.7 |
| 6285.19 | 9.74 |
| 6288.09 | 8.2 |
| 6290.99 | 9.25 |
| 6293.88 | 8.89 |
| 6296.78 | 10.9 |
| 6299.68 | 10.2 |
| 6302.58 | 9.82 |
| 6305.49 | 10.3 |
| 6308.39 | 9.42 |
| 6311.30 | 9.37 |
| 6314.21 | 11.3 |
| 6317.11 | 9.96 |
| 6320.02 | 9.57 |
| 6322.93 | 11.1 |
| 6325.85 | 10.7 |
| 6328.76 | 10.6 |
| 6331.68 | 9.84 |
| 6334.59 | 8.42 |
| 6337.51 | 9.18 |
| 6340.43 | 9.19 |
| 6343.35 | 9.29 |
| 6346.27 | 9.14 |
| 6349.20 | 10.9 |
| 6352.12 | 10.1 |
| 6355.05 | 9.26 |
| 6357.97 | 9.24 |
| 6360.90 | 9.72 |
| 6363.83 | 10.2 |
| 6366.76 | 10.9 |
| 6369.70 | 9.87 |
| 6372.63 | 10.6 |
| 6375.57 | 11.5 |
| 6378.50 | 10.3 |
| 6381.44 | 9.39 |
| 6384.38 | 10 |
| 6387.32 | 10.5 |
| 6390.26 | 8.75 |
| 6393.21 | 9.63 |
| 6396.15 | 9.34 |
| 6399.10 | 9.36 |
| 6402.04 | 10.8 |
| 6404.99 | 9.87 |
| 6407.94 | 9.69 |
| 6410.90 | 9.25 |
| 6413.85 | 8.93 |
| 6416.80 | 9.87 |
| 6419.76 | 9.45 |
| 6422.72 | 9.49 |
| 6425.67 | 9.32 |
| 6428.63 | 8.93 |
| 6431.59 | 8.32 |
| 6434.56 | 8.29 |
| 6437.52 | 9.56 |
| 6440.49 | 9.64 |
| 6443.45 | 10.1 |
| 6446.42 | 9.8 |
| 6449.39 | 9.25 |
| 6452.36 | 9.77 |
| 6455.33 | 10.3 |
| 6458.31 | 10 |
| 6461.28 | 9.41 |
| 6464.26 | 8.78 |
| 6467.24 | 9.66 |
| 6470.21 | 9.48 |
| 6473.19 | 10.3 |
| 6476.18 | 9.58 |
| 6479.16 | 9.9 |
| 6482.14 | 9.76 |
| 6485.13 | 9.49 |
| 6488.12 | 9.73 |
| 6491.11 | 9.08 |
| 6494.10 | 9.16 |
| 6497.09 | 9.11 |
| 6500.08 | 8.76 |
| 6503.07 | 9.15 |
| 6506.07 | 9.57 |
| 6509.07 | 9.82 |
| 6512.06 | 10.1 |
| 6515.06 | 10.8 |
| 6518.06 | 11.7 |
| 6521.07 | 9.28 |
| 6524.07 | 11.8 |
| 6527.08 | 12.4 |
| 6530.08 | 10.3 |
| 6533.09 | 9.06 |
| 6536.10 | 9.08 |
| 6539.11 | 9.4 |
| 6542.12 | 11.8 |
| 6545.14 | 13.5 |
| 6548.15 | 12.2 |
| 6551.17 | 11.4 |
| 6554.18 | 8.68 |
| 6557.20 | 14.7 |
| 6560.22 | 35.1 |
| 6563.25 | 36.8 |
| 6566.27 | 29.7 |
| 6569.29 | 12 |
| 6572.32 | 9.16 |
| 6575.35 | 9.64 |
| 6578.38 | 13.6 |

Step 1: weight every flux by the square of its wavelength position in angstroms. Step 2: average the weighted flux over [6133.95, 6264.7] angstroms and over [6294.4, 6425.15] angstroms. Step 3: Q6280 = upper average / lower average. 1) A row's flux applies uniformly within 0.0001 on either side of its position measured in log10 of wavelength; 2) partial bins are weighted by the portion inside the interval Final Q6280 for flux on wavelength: 1.1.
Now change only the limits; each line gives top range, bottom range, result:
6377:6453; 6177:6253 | 1.06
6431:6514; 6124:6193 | 1.12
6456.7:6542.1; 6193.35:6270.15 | 1.12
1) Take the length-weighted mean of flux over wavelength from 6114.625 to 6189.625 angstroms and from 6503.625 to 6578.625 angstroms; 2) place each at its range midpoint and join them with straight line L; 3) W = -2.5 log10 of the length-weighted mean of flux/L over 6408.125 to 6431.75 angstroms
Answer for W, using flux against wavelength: 0.31 mag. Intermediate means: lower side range 9.44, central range 9.27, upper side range 13.6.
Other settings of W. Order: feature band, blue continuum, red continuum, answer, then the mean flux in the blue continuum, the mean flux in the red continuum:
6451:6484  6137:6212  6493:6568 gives 0.289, 9.47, 13.4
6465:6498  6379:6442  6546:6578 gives 0.358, 9.46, 17.7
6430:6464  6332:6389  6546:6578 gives 0.364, 9.88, 17.7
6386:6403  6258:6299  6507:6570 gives 0.198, 9.51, 14.3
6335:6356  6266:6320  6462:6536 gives 0.025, 9.72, 9.85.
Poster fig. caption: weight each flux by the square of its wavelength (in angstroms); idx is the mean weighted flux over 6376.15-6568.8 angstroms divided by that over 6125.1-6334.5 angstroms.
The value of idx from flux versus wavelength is 1.2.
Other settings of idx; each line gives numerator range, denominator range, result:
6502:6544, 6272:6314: 1.14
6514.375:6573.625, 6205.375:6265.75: 1.68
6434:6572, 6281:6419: 1.25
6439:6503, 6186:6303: 1.07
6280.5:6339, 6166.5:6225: 1.06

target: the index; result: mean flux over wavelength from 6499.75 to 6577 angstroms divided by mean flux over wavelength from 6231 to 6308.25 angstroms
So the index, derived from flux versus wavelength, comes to 1.4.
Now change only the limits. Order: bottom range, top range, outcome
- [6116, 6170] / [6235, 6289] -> 1.00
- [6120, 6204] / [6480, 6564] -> 1.27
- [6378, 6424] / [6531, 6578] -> 1.59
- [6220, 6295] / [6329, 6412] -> 1.04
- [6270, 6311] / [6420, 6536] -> 1.01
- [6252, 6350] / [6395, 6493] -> 0.98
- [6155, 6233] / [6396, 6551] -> 1.04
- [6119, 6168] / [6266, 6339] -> 1.04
